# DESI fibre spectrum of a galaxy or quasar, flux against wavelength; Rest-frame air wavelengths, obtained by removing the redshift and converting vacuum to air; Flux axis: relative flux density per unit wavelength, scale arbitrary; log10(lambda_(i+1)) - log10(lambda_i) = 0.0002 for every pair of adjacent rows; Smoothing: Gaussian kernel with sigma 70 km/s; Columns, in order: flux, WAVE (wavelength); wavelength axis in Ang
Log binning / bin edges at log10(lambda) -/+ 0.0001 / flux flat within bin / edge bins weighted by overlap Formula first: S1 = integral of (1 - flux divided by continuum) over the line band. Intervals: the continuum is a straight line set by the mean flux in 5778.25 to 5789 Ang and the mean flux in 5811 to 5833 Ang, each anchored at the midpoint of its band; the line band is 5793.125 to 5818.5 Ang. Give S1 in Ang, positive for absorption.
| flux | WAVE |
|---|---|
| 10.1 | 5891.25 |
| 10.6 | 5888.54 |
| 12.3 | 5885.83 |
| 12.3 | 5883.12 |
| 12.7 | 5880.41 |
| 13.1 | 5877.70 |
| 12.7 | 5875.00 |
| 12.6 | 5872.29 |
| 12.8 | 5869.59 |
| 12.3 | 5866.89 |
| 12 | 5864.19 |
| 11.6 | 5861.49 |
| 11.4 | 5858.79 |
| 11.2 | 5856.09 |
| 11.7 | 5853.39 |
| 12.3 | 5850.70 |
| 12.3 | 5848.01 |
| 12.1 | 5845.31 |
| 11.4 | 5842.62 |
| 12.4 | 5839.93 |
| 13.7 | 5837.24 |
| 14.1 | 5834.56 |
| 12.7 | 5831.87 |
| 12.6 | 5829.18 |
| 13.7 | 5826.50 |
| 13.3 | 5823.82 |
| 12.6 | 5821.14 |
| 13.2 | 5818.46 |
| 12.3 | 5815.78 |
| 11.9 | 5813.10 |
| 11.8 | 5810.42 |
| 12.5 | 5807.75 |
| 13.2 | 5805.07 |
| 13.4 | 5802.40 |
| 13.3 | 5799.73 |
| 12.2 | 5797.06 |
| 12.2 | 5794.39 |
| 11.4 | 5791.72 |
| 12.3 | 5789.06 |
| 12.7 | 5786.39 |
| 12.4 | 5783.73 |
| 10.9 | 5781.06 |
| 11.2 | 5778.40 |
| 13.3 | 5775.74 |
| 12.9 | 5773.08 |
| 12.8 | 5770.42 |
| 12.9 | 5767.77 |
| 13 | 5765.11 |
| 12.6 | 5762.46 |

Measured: -0.4 Ang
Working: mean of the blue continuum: 11.9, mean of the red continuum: 12.8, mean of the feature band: 12.6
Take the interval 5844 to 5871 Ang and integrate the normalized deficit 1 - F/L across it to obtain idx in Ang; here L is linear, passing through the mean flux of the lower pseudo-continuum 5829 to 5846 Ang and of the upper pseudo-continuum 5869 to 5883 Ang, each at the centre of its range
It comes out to 1.63 Ang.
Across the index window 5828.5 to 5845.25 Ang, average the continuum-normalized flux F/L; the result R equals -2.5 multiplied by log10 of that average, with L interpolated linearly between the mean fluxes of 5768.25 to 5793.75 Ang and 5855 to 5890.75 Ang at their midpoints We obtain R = -0.05 mag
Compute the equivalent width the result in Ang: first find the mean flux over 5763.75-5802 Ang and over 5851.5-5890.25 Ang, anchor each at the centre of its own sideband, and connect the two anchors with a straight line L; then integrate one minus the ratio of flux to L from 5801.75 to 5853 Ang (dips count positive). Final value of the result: -1.8 Ang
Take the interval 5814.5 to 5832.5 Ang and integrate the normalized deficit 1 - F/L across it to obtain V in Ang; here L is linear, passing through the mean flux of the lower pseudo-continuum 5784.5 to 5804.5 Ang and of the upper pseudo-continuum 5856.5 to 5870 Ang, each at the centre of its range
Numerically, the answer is -1.0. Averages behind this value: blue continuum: 12.5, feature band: 12.9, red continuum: 11.9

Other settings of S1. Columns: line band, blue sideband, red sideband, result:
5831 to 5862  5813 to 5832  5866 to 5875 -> 1.2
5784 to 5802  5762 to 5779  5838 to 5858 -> 0.1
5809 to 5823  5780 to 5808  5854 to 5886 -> 0.0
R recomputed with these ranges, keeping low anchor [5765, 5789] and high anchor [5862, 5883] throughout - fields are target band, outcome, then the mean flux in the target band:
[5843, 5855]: 0.04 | 12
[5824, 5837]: -0.07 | 13.3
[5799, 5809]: -0.05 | 13.1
